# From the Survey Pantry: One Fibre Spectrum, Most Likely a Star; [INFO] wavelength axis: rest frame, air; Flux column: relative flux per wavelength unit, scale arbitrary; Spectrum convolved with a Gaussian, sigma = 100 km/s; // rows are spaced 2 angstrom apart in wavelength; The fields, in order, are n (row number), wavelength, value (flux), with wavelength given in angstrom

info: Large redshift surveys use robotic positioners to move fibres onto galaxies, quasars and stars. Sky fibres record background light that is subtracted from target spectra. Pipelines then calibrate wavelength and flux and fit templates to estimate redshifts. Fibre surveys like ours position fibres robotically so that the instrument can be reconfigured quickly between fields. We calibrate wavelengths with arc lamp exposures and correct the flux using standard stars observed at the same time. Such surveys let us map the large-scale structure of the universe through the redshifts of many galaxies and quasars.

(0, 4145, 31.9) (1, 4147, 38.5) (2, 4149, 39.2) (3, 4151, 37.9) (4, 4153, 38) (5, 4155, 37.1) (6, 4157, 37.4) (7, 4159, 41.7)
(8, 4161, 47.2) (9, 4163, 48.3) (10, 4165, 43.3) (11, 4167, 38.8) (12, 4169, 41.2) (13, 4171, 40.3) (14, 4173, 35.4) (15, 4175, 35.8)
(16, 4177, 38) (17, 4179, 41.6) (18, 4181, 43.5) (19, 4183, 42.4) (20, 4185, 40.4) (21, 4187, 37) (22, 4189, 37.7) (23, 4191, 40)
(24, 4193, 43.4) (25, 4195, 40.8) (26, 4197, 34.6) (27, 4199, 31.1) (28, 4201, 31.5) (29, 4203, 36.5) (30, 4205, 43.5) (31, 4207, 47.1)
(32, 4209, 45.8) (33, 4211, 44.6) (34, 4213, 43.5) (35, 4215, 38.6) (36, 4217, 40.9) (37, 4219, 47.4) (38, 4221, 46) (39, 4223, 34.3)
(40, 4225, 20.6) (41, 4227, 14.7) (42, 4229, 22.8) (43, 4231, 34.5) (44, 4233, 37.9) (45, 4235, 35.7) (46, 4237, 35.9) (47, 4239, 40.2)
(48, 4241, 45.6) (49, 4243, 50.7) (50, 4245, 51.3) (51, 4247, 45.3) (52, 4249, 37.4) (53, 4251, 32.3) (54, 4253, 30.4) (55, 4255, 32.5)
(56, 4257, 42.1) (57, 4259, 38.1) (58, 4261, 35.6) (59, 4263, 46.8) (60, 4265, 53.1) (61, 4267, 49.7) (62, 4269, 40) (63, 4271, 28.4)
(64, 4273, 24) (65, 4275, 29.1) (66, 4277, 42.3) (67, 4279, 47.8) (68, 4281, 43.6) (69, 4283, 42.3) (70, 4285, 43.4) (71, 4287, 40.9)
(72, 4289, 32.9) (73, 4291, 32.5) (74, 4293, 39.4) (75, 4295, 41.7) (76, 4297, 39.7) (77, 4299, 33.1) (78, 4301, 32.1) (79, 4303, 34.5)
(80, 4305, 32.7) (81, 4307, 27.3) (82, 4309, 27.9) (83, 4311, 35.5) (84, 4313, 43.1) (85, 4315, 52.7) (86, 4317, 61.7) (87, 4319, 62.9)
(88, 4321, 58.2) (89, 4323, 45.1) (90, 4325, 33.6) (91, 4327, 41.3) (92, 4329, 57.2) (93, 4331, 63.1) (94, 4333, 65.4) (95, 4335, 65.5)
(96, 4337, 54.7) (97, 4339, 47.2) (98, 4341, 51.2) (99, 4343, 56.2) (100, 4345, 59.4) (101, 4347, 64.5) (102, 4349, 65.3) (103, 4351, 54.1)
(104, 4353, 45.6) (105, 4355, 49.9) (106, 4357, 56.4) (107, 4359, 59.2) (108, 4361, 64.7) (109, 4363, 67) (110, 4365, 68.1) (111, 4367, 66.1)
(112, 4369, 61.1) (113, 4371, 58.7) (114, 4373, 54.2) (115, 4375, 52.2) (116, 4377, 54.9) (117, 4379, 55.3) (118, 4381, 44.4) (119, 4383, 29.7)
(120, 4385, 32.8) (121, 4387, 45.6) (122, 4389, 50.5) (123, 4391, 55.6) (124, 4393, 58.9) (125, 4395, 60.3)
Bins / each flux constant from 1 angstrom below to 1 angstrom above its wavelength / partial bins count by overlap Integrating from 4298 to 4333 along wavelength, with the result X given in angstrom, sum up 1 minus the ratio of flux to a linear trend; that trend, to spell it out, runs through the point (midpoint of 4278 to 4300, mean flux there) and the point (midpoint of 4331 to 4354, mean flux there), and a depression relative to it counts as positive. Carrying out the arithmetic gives 3.4 angstrom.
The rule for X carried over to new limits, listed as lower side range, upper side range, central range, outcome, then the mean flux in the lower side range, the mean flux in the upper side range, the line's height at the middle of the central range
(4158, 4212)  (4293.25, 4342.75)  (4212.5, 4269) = 5.5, 40.4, 46.2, 42.8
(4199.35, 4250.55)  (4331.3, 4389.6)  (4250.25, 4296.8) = 6.2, 38.7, 55.3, 44.7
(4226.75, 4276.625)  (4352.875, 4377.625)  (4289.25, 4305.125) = 3.6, 37.8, 58.8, 46.2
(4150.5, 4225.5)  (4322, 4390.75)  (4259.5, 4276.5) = 3.0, 40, 54.1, 46.7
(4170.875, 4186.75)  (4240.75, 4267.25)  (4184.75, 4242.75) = 4.0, 39.5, 41.9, 40.6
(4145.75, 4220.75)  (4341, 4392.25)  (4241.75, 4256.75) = 1.7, 40.3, 54.8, 45.5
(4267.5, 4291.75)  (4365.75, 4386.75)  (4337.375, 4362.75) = -4.9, 37.6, 51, 47.3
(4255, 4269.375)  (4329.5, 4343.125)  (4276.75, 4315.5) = 9.0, 43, 57.7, 49.7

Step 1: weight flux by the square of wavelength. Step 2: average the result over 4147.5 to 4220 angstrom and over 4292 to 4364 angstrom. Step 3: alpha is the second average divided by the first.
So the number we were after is 1.3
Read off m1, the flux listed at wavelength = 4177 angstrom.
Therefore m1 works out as 38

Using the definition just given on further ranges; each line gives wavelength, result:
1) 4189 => 37.7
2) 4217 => 40.9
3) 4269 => 40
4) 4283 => 42.3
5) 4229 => 22.8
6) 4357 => 56.4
